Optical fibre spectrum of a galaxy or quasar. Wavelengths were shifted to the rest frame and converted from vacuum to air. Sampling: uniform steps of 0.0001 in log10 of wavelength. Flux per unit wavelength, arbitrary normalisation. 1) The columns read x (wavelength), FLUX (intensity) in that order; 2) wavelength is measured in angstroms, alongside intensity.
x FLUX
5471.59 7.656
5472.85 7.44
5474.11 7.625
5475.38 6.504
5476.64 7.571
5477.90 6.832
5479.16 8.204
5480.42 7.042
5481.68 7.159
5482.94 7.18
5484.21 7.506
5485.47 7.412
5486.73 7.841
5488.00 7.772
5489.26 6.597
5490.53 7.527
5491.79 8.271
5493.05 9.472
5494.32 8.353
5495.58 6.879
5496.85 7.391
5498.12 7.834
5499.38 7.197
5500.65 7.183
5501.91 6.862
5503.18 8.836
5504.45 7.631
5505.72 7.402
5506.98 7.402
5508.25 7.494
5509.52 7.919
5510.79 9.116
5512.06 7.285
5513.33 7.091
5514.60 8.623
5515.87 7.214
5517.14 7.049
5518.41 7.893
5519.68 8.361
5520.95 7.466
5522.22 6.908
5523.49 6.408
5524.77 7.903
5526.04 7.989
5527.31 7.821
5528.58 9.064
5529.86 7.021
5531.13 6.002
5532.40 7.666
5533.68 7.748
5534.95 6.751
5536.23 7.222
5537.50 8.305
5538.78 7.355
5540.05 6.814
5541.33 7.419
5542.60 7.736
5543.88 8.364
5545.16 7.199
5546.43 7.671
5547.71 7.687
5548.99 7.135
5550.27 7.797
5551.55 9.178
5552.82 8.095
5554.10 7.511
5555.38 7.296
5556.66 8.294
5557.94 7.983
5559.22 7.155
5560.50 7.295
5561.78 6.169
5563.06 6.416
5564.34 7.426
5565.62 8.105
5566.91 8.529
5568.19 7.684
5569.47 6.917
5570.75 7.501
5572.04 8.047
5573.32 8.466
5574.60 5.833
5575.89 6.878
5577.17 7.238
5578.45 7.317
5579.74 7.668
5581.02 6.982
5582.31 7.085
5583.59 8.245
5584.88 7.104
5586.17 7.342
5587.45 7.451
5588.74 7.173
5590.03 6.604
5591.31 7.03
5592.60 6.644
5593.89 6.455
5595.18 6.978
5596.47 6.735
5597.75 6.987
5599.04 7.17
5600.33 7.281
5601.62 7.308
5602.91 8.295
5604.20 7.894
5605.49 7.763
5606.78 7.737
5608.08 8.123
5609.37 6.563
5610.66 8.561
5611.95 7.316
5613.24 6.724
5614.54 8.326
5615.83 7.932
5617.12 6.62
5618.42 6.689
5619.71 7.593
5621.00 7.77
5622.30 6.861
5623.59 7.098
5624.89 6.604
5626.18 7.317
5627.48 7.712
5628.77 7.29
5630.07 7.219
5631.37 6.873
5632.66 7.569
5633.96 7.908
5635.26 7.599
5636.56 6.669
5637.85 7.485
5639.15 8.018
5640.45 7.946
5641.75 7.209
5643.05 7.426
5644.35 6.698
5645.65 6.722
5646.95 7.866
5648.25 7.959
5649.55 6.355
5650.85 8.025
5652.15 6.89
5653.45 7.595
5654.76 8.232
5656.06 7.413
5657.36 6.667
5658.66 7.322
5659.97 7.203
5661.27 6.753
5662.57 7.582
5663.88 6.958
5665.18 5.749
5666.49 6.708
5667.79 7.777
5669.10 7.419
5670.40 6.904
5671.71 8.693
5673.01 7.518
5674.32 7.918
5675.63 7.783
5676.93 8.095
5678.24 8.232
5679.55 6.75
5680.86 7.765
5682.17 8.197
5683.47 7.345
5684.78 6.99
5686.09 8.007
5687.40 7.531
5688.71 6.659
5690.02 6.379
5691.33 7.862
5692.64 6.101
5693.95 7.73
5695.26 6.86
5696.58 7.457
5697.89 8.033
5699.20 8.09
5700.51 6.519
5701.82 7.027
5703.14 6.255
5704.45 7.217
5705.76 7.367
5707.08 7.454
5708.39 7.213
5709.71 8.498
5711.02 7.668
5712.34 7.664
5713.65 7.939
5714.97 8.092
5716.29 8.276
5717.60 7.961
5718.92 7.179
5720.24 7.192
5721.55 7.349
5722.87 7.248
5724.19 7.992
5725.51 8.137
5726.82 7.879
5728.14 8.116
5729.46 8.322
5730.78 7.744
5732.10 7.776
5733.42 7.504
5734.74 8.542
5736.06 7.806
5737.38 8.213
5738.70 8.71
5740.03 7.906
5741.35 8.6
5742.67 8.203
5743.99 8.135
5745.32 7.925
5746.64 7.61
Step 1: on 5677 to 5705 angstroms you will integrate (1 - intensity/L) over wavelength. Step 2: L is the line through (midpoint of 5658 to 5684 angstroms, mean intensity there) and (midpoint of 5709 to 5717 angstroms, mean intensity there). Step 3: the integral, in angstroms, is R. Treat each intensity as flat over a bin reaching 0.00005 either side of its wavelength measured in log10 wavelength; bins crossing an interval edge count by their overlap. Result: 1.5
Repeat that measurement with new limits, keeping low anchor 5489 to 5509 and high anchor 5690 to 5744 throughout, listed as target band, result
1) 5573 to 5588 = 0.8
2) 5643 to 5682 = 1.5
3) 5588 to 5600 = 1.2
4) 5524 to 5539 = 0.2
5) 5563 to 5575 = 0.1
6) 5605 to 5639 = 1.3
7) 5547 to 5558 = -0.3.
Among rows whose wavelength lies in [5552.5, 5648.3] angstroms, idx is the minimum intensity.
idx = 5.833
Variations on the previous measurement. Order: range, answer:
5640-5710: 5.749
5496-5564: 6.002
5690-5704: 6.101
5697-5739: 6.255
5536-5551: 6.814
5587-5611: 6.455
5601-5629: 6.563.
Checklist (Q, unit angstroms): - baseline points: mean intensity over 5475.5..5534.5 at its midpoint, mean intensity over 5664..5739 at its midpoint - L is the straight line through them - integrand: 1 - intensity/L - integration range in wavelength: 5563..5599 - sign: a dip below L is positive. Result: 1.5 angstroms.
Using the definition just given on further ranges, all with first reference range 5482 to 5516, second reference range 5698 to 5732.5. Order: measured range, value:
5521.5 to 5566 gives 0.9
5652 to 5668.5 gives 1.1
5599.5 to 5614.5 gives 0.1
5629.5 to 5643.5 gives 0.4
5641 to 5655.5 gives 0.5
